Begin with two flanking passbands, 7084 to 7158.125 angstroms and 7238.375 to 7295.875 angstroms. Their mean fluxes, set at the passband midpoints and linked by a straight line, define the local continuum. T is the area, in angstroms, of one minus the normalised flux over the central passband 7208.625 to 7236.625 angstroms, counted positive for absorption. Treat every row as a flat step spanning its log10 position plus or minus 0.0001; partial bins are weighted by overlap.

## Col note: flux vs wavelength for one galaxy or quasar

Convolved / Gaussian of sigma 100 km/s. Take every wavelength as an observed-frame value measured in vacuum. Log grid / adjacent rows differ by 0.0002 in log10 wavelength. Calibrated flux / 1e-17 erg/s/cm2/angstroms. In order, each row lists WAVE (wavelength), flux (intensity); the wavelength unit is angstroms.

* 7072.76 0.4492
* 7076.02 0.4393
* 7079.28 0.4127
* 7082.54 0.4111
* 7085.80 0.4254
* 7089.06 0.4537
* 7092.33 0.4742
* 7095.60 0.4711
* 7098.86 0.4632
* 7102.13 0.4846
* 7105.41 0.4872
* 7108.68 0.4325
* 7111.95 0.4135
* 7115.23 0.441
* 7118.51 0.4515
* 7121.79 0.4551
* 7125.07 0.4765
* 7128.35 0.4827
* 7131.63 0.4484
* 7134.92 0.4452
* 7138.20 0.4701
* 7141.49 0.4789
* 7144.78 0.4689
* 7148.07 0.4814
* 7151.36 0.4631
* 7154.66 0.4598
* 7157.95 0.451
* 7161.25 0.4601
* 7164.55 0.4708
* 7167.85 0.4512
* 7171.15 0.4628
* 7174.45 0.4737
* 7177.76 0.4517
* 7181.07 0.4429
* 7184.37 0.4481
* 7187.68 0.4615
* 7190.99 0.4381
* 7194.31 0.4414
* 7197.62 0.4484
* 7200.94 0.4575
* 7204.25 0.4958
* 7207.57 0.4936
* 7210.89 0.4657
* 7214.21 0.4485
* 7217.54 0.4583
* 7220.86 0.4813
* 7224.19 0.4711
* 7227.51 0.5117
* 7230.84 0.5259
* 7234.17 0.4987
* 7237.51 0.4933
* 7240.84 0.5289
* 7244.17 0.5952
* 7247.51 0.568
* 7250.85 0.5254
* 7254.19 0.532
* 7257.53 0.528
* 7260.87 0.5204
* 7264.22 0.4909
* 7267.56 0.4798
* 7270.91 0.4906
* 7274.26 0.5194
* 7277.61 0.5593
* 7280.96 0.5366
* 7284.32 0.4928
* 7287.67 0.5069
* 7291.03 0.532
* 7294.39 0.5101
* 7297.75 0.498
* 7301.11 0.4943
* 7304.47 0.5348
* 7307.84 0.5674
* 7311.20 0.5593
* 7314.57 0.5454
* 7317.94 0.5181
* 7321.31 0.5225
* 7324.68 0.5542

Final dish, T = 1.2 angstroms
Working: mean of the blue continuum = 0.46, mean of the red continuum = 0.524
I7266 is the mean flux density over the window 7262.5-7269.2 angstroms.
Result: 0.486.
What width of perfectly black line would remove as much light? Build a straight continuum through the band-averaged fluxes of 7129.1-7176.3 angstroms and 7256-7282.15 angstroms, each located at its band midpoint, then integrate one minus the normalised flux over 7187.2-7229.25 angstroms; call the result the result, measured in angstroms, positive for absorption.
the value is 1.80 angstroms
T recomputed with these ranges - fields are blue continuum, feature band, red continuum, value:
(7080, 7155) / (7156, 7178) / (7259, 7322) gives 0.68 angstroms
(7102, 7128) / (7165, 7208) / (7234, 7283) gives 2.76 angstroms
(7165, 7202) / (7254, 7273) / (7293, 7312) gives -0.12 angstroms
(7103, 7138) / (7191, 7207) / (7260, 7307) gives 0.73 angstroms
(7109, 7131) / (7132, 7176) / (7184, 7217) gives -0.82 angstroms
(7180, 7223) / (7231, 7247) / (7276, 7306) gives -1.54 angstroms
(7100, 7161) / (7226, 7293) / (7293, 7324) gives -1.55 angstroms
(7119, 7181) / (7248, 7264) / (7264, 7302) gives -0.82 angstroms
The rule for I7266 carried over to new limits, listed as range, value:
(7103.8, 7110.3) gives 0.46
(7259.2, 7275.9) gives 0.5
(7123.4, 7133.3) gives 0.469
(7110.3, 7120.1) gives 0.435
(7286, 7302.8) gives 0.508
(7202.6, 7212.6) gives 0.485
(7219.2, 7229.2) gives 0.488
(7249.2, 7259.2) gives 0.529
